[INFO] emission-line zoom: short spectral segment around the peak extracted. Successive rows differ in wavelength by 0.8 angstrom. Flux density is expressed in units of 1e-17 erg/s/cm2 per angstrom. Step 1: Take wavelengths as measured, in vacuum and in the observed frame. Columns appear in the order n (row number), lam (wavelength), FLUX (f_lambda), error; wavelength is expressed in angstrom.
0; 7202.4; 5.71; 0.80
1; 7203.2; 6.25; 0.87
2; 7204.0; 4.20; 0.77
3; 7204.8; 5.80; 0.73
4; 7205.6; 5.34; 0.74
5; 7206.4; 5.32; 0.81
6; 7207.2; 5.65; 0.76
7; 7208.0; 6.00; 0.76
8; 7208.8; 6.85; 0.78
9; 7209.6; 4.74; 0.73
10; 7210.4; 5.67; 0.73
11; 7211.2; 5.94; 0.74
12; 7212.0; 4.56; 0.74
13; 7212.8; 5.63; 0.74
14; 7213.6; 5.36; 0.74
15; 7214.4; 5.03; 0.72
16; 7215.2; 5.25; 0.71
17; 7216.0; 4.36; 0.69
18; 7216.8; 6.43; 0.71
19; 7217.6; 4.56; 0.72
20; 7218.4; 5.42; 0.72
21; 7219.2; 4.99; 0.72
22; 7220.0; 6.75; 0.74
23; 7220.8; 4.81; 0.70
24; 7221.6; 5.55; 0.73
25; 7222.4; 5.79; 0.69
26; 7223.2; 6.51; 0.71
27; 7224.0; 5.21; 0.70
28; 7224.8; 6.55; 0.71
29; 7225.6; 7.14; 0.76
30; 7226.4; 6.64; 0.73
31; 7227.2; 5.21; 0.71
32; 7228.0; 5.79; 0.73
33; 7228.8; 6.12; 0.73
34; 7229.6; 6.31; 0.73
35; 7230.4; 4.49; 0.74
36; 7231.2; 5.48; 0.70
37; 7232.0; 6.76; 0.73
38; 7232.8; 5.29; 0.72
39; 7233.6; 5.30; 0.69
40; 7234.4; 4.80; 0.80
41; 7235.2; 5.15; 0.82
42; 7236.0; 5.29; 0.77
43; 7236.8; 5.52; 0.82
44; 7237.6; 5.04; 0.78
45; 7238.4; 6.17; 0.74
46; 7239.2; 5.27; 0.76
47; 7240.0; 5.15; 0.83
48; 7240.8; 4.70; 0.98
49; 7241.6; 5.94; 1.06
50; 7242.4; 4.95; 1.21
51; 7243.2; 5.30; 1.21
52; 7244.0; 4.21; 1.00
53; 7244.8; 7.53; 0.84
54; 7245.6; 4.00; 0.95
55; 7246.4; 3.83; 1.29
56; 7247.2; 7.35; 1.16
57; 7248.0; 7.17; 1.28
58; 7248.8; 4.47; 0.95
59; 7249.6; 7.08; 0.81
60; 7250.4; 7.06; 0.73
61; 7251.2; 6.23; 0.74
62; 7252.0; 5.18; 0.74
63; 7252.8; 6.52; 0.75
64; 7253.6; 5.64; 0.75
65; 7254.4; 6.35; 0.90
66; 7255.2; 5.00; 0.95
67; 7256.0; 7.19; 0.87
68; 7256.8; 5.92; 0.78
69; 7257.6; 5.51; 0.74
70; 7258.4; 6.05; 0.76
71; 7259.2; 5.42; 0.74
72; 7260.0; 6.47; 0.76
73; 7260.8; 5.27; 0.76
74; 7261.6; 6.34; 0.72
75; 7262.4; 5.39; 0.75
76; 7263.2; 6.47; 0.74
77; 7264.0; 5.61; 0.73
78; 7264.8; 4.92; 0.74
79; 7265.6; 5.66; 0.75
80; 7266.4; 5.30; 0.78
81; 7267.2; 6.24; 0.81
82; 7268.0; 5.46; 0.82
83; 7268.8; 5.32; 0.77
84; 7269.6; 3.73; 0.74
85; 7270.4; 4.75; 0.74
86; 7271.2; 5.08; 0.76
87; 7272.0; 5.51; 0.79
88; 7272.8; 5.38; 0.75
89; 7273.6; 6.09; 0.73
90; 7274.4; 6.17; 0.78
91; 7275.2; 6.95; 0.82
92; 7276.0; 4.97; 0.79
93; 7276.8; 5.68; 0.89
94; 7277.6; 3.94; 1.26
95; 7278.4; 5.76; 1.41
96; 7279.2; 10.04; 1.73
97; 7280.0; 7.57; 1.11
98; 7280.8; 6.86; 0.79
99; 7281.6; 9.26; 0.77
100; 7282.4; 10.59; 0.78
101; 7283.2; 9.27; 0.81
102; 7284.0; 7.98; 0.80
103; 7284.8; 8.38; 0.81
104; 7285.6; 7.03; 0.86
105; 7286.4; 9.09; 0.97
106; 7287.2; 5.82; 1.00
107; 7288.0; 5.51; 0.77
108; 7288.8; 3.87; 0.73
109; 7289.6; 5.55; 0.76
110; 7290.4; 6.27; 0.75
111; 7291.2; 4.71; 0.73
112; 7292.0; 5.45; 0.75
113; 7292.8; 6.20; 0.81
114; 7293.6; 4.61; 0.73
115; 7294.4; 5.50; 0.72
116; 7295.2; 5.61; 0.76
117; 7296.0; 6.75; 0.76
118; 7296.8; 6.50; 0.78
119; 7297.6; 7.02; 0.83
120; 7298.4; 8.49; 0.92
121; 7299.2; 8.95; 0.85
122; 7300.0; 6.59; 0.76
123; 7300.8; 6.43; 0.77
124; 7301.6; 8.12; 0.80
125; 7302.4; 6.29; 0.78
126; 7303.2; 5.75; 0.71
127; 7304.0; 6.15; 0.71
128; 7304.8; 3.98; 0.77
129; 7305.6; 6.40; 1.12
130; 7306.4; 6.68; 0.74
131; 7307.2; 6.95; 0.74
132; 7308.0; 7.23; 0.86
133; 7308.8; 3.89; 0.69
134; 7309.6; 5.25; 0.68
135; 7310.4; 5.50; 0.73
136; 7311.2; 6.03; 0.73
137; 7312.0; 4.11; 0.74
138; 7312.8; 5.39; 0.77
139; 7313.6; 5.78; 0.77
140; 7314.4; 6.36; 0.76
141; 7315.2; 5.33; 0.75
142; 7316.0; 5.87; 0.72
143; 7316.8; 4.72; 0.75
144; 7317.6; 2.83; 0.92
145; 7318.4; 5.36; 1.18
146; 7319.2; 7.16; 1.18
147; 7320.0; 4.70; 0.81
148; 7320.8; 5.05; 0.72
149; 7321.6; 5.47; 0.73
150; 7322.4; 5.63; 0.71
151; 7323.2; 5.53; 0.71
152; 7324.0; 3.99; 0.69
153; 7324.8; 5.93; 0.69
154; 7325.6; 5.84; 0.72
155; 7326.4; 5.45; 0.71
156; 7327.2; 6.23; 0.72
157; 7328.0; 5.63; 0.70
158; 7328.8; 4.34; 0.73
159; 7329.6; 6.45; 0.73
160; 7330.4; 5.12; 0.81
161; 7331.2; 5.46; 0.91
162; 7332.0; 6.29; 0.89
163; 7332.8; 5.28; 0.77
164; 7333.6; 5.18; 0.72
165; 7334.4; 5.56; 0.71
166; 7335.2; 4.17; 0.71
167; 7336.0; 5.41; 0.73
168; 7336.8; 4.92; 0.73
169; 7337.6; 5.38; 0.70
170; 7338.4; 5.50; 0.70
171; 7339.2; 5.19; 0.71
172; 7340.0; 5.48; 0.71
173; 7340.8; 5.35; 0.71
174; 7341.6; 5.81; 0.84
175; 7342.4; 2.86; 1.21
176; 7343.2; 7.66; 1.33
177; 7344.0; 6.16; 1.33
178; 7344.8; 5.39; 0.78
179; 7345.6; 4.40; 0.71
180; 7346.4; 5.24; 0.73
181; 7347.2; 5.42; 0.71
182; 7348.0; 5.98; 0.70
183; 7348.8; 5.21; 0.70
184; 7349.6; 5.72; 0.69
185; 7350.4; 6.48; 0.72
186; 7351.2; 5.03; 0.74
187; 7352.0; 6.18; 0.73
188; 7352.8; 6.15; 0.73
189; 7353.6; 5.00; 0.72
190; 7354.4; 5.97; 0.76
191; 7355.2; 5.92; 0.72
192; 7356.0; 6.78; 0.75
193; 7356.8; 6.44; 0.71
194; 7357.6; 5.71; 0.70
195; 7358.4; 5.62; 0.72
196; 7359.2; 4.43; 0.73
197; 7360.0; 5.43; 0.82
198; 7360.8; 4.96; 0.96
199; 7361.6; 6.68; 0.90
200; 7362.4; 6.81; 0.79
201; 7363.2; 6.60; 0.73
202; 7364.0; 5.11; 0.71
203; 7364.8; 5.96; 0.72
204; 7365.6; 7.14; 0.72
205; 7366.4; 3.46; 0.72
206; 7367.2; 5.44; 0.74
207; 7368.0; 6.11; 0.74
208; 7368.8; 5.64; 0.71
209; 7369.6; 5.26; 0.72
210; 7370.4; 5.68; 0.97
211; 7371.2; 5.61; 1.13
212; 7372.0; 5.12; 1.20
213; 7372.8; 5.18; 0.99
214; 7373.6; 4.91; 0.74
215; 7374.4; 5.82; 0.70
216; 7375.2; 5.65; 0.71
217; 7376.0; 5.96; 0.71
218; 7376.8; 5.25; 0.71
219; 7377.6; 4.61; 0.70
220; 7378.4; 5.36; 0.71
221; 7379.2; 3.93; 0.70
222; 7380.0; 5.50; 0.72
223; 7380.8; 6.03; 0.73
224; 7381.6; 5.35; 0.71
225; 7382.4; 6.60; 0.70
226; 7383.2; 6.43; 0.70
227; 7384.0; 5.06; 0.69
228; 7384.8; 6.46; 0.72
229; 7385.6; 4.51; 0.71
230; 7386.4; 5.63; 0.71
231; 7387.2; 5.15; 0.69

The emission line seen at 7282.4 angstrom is [S II]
